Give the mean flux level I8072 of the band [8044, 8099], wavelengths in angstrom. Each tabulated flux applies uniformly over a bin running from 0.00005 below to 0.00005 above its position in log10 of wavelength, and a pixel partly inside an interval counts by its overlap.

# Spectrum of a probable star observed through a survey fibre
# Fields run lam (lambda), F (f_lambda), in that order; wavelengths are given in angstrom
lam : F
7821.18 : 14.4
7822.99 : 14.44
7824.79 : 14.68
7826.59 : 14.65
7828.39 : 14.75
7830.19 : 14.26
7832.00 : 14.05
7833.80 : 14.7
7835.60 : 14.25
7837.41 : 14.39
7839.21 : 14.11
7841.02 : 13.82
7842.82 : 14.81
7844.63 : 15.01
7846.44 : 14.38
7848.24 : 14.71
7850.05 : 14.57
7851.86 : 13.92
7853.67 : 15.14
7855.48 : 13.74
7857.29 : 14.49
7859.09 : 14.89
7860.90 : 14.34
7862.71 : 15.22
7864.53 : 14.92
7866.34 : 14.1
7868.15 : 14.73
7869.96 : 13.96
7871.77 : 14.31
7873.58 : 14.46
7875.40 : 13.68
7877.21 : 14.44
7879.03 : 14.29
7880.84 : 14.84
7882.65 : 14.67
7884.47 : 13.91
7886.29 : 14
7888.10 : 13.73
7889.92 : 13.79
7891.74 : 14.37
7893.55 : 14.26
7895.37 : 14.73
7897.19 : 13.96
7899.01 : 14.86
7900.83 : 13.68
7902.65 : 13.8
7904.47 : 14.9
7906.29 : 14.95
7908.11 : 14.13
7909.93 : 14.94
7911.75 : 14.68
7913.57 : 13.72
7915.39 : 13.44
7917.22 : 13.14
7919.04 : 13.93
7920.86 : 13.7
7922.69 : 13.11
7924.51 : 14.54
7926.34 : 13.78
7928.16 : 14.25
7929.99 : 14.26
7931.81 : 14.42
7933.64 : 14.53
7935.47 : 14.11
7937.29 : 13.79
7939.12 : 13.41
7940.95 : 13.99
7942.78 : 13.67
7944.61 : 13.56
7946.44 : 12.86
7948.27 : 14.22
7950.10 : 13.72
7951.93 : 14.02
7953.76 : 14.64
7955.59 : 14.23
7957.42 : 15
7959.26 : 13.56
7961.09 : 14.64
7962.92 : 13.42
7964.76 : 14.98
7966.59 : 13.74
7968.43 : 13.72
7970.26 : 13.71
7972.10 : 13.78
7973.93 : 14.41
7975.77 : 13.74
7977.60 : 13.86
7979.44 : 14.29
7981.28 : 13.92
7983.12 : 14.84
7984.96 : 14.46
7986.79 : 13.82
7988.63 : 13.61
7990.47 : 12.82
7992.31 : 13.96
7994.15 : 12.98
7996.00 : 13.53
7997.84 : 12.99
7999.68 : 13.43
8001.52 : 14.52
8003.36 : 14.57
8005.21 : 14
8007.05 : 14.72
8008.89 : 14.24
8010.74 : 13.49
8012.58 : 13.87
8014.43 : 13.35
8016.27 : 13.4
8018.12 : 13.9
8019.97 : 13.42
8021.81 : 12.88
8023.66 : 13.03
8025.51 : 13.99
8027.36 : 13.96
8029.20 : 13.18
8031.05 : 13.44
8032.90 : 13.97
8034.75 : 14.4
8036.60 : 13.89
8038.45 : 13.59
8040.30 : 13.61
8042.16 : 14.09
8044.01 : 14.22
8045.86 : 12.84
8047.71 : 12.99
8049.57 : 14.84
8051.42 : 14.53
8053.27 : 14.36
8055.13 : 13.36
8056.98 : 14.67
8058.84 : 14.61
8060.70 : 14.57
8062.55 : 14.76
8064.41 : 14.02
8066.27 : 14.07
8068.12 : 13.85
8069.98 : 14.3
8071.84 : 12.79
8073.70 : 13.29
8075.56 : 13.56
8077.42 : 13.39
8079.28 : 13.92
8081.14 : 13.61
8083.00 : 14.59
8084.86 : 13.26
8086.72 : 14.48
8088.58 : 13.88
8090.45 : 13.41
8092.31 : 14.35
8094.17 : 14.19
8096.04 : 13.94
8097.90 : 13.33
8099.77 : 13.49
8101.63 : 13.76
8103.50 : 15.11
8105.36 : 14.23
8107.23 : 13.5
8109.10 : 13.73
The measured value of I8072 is 13.9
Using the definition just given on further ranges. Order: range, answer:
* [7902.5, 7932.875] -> 14.1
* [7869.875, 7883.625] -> 14.4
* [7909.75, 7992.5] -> 14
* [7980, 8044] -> 13.8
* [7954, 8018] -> 13.9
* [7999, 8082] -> 13.9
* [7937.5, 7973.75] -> 13.9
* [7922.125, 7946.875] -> 13.9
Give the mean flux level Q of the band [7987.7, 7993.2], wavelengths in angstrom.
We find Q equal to 13.5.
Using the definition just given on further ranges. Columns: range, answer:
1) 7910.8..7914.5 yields 14.2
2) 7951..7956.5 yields 14.3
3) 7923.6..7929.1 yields 14.2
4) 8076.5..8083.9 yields 13.9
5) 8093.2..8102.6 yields 13.7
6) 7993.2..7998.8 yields 13.2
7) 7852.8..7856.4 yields 14.4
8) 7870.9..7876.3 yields 14.1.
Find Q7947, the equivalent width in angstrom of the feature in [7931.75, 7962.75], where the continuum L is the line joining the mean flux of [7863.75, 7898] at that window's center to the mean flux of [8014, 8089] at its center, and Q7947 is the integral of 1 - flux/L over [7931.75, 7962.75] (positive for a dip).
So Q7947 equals 0.2 angstrom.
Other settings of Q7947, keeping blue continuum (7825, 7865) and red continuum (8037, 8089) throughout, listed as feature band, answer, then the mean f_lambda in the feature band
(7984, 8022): 1.0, 13.7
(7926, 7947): 0.5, 13.9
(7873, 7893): 0.3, 14.2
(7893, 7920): 0.3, 14.2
